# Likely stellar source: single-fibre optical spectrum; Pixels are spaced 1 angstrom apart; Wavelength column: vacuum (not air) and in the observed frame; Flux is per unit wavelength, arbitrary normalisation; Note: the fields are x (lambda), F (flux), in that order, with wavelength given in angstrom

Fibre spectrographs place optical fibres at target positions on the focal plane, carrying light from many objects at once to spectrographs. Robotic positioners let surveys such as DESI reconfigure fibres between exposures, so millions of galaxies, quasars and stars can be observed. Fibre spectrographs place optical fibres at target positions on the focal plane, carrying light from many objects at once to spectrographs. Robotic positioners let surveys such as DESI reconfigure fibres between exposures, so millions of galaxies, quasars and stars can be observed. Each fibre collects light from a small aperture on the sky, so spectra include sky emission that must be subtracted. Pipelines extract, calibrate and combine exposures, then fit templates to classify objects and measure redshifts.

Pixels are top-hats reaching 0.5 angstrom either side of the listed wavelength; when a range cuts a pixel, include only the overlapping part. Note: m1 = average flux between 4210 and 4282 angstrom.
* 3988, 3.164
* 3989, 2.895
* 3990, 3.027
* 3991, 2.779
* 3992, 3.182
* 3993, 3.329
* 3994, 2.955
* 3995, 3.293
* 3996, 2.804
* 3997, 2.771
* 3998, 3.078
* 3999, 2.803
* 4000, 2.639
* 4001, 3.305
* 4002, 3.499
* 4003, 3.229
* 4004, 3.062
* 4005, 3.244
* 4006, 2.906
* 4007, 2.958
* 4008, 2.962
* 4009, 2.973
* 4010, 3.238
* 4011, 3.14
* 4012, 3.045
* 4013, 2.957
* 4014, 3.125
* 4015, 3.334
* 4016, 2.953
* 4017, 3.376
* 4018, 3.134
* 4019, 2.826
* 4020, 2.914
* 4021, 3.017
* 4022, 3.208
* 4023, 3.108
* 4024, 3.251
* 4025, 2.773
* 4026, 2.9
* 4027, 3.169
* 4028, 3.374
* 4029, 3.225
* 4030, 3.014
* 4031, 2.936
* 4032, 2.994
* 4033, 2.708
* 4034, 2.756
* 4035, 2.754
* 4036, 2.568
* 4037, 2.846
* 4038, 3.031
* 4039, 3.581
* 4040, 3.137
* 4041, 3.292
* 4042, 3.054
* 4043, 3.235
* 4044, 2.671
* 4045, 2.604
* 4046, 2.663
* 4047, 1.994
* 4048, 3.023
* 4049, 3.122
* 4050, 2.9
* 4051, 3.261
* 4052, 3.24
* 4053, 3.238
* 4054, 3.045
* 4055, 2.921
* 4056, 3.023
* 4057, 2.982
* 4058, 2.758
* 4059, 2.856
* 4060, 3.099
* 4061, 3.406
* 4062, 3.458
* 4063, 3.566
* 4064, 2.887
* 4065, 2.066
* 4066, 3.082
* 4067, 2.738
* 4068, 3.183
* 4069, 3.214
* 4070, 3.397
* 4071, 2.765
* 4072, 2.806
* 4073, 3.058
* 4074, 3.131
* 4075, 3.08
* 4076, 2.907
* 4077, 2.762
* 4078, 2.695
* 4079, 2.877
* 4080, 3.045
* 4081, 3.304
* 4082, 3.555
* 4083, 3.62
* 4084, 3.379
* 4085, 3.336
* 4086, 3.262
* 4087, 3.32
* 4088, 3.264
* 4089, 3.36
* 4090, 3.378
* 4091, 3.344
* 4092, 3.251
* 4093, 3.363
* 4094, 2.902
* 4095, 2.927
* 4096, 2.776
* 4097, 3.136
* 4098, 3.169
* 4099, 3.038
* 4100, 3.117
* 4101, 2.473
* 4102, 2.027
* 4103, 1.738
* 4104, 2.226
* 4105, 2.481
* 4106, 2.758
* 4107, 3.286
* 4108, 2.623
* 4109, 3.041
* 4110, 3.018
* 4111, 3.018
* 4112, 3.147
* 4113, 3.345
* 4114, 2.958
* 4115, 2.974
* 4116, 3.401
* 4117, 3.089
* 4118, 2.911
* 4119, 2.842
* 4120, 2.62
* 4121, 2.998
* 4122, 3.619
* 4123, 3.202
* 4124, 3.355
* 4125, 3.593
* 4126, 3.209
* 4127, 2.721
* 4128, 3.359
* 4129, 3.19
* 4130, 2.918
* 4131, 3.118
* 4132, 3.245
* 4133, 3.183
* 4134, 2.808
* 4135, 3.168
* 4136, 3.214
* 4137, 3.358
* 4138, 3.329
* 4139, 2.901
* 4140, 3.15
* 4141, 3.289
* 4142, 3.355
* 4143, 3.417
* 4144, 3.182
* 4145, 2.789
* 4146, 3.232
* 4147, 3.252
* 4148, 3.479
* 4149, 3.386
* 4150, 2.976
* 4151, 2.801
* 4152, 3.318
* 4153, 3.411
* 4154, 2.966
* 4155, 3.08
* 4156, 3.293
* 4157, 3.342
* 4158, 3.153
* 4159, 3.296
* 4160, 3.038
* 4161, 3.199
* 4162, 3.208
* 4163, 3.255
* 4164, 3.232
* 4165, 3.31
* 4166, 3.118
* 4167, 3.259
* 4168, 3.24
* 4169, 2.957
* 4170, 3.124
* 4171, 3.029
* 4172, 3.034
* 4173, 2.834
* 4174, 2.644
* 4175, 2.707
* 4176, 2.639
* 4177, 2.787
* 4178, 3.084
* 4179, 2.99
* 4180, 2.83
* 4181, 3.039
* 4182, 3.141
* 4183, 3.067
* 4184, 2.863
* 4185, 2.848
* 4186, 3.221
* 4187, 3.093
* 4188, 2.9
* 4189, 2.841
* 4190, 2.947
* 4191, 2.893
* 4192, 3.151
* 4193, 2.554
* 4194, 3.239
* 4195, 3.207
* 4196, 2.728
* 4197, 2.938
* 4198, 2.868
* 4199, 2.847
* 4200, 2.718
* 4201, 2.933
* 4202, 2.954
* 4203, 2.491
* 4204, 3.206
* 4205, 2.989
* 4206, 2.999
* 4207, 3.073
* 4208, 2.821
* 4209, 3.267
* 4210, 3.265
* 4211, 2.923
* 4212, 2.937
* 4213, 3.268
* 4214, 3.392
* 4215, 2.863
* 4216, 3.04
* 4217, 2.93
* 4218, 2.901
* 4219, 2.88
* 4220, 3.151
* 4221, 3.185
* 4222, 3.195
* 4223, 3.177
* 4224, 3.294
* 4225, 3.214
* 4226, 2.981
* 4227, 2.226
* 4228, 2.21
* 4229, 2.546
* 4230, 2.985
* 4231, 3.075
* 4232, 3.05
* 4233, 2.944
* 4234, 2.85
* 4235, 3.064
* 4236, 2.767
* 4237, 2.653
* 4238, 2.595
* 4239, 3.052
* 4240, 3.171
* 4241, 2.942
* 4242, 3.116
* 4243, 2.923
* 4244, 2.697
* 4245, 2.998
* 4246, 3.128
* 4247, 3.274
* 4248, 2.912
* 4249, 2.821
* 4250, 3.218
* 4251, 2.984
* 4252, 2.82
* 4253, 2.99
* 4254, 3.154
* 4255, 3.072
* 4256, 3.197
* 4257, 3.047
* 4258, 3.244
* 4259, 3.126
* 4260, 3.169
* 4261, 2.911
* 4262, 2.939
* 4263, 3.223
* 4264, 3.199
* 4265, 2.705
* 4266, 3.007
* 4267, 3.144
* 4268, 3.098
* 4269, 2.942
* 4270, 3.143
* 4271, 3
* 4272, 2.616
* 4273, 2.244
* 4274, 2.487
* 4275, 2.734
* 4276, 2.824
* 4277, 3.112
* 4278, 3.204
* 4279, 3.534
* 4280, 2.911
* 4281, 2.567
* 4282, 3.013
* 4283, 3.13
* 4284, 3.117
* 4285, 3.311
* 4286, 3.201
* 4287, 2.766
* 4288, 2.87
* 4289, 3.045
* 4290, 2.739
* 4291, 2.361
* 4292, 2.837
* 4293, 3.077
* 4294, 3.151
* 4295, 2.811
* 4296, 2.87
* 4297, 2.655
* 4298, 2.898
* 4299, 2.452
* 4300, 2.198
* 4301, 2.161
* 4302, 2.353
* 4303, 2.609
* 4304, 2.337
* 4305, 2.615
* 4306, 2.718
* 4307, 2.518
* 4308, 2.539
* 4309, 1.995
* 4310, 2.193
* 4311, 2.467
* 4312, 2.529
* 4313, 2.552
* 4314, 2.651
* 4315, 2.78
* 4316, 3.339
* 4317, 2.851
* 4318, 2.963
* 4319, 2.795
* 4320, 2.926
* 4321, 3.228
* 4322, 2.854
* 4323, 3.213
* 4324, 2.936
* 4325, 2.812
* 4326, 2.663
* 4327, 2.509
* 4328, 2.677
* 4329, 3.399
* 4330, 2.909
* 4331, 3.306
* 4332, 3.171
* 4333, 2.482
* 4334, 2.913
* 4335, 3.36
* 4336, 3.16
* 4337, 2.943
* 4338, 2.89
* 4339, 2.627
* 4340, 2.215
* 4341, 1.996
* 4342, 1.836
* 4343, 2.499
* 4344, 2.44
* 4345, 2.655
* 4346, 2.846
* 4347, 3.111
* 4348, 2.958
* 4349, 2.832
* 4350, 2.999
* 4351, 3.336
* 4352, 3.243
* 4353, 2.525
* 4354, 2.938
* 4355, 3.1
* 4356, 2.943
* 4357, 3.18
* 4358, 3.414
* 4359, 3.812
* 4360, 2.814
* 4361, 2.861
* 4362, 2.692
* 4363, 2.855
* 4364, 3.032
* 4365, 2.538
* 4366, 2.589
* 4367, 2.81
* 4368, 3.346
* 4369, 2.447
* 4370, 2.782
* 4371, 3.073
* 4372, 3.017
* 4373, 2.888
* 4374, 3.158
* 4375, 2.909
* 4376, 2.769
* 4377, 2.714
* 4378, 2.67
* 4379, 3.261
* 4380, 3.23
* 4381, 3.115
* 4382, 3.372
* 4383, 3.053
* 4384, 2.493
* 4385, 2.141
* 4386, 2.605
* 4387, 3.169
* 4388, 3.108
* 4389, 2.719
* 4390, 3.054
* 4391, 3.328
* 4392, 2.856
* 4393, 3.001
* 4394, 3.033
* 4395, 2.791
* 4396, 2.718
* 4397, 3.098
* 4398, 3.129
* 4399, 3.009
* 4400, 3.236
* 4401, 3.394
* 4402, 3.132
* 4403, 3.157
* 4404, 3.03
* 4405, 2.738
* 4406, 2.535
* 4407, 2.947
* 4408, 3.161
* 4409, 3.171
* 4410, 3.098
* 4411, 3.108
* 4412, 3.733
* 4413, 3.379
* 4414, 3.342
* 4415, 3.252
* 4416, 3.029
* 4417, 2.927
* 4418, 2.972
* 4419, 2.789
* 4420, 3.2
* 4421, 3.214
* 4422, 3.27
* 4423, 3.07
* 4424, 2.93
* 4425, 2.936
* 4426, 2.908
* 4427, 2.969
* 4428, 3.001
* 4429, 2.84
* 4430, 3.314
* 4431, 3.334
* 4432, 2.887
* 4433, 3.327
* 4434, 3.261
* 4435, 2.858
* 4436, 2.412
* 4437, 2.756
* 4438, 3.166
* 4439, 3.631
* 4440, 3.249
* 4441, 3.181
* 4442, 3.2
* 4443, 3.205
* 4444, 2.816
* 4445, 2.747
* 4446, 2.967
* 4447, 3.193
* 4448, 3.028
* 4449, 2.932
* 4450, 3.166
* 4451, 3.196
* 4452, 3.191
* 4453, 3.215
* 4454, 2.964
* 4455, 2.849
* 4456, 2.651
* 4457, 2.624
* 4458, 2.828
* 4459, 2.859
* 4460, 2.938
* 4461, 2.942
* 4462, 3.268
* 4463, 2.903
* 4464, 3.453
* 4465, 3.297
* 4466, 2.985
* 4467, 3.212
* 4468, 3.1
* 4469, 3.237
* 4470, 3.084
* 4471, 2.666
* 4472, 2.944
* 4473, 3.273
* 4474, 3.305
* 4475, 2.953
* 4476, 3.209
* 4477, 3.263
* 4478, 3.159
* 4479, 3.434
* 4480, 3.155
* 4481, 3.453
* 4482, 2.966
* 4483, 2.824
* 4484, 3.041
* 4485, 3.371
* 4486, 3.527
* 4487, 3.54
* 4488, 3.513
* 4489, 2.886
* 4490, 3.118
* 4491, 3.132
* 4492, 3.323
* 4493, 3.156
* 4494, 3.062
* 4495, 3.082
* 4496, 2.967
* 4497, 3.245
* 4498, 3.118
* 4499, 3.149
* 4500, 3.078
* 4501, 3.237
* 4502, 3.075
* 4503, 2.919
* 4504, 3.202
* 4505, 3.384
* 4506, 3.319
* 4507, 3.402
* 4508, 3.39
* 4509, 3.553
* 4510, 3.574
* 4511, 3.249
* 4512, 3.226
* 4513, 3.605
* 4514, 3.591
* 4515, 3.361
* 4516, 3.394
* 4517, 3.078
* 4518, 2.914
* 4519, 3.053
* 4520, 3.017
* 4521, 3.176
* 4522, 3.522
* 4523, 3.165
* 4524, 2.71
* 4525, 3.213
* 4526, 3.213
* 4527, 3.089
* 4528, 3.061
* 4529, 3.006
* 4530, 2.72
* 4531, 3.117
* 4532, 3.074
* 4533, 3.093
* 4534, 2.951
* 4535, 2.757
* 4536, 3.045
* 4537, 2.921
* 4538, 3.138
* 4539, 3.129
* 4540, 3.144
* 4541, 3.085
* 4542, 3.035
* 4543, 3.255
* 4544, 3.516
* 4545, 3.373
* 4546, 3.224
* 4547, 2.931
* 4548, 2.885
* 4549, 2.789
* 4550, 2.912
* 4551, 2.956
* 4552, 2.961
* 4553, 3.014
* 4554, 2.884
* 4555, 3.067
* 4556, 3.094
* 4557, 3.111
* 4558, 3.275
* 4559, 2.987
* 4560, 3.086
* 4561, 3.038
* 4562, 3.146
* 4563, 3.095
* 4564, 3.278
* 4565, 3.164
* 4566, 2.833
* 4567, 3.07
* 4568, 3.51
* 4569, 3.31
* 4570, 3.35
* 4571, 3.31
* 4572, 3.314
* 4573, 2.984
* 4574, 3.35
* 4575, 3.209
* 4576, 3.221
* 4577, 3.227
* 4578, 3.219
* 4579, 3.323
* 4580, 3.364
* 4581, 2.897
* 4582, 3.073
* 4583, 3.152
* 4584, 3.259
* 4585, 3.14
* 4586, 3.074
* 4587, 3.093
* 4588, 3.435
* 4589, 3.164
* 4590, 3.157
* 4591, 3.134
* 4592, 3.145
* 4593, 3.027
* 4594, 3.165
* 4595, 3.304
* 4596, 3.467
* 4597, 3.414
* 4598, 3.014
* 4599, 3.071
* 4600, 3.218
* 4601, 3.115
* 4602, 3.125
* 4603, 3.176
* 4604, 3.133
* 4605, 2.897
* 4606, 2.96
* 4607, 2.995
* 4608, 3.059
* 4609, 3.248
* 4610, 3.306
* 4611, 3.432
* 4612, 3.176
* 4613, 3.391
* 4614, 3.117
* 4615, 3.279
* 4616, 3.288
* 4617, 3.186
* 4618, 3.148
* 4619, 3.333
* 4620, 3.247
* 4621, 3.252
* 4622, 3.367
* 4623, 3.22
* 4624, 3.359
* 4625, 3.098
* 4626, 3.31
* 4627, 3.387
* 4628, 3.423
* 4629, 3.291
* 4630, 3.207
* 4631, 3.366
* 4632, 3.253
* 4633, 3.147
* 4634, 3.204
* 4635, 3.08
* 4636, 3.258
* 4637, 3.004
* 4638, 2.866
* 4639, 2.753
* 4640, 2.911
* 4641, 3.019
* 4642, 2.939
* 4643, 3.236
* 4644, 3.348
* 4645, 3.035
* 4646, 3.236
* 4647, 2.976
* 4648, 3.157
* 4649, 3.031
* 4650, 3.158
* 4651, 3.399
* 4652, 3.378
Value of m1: 2.97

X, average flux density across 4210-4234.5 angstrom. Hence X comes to 2.97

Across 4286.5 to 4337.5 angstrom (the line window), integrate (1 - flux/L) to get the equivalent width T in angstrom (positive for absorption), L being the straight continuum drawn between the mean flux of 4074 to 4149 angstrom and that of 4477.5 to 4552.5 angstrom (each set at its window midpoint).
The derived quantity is 5.76 angstrom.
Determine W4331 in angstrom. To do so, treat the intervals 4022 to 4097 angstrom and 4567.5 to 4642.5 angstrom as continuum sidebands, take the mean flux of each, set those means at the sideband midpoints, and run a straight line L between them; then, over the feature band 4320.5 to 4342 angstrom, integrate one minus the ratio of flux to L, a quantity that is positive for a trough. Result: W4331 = 1.9 angstrom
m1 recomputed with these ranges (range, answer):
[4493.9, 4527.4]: 3.22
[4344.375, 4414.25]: 2.99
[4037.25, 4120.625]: 3.01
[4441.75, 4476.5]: 3.04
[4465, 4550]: 3.16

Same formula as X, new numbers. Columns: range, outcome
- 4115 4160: 3.17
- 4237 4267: 3.02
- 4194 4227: 3.01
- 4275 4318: 2.76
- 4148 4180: 3.09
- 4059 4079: 3.01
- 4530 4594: 3.12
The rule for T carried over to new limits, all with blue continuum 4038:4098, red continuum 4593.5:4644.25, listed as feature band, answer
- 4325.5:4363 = 3.10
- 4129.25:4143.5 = -0.41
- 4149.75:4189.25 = 0.49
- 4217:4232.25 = 0.83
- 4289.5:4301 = 1.52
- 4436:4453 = 0.36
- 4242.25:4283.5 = 1.67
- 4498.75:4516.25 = -0.86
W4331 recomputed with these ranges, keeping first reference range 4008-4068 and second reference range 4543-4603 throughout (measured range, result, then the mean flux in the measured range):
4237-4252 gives 0.5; 2.97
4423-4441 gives 0.4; 3.05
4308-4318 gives 1.5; 2.61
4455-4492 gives 0.2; 3.11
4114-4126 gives -0.4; 3.14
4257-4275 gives 0.7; 2.95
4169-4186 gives 0.7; 2.93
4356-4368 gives 0.5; 2.98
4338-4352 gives 1.9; 2.67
